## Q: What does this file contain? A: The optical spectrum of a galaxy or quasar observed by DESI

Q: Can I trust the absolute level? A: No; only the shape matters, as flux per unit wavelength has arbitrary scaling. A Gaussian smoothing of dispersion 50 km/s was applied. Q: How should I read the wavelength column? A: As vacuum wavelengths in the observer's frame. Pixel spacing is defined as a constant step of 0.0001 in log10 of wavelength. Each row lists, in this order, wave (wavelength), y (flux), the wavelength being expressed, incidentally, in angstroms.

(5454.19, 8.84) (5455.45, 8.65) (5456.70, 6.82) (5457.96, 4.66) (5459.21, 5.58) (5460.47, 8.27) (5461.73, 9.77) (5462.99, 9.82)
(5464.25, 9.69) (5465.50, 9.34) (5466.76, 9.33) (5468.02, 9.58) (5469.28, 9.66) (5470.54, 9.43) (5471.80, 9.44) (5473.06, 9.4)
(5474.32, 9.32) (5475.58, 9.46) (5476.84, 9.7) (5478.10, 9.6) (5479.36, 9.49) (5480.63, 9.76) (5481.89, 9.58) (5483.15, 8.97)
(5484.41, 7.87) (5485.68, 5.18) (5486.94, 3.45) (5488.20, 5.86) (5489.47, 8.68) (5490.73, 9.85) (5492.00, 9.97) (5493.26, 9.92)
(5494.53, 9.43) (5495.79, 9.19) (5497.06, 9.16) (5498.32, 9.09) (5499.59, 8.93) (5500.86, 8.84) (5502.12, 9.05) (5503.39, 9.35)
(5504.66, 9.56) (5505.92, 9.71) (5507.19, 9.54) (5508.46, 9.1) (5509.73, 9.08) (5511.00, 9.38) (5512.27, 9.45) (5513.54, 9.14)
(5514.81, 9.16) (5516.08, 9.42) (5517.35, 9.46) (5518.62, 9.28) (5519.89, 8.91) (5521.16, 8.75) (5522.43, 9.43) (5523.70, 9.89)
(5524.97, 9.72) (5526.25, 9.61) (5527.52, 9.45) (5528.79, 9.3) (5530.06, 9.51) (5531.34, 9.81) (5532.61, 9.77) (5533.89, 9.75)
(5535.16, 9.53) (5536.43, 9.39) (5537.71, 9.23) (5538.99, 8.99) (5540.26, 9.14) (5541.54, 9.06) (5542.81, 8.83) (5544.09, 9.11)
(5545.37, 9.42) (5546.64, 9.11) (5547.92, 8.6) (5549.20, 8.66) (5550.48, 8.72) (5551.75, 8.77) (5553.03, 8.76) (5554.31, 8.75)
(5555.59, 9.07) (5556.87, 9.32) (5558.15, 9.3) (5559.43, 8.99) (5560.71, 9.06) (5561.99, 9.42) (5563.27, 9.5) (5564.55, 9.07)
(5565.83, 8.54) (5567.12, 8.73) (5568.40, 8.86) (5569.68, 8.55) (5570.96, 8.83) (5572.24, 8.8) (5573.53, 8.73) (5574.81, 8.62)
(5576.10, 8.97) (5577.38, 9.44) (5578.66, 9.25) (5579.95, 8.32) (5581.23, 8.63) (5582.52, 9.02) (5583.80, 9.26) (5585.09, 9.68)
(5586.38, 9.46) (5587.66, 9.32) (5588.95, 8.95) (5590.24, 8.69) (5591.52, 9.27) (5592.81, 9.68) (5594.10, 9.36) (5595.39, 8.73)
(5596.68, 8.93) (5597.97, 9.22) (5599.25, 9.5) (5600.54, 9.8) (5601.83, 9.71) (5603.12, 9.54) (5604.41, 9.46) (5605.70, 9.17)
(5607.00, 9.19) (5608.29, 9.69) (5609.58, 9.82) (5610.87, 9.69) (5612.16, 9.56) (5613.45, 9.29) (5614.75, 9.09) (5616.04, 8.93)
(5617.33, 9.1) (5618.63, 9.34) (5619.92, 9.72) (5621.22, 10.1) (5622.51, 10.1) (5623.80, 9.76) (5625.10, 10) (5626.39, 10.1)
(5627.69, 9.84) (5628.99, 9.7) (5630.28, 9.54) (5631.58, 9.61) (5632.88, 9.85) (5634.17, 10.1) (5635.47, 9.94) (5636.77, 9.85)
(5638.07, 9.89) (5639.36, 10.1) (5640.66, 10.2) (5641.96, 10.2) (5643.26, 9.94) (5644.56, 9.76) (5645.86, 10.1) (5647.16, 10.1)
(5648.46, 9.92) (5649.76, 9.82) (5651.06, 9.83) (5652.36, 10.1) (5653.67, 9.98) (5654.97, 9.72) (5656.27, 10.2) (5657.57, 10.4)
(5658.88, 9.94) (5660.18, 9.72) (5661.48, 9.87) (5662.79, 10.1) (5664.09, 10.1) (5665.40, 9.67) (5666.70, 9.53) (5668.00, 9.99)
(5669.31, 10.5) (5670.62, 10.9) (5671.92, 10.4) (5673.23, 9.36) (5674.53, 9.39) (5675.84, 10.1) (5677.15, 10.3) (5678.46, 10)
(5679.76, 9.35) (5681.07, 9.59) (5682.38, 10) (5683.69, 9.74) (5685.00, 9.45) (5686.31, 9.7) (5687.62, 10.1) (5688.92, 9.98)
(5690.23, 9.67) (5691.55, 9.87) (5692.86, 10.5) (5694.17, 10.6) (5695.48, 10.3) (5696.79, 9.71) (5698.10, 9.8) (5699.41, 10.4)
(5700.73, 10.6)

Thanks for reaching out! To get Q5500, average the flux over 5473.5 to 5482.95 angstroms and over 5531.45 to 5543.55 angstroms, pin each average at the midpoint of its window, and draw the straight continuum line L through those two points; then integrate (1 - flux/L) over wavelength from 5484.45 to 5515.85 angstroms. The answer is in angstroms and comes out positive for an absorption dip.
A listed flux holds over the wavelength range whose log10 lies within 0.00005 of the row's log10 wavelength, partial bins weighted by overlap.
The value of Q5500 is 2.3 angstroms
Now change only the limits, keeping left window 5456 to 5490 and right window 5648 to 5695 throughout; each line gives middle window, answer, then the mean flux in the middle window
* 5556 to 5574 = 0.31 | 8.98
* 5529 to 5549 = -0.74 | 9.27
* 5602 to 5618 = 0.16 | 9.38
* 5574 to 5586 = 0.30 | 9.03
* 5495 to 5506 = -0.69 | 9.19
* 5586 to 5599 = 0.26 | 9.17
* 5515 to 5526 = -0.70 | 9.36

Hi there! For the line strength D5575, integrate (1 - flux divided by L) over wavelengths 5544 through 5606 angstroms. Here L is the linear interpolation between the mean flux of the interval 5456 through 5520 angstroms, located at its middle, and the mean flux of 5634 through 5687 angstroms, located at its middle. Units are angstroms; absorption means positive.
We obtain 2.2 angstroms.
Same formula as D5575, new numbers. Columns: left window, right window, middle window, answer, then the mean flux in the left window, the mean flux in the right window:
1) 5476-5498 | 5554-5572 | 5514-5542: -1.8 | 8.58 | 9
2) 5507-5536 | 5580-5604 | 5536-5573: 1.4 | 9.41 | 9.24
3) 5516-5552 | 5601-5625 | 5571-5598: 1.1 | 9.27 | 9.53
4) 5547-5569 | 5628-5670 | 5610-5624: 0.1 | 8.95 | 9.94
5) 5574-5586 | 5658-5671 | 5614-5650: -0.7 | 9.03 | 10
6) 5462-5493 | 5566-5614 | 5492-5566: -1.9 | 8.87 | 9.18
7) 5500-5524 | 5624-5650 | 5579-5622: 1.9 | 9.28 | 9.93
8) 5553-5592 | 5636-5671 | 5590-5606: 0.0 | 9.01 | 10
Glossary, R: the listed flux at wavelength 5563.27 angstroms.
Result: 9.5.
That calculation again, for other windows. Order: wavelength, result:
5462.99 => 9.82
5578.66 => 9.25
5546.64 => 9.11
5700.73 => 10.6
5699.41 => 10.4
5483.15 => 8.97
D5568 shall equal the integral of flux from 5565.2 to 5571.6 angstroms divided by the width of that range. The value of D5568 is 8.7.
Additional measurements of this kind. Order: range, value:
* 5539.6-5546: 9.11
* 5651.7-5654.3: 10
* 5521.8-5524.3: 9.66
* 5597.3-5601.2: 9.52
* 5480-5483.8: 9.45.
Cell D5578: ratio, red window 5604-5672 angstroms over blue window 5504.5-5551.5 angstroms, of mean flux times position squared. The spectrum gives 1.10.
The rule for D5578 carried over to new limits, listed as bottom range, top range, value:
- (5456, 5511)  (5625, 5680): 1.20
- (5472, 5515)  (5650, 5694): 1.19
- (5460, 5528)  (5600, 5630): 1.10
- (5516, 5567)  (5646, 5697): 1.13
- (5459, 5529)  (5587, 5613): 1.07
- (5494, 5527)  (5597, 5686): 1.11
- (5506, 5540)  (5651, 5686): 1.11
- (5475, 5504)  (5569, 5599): 1.07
